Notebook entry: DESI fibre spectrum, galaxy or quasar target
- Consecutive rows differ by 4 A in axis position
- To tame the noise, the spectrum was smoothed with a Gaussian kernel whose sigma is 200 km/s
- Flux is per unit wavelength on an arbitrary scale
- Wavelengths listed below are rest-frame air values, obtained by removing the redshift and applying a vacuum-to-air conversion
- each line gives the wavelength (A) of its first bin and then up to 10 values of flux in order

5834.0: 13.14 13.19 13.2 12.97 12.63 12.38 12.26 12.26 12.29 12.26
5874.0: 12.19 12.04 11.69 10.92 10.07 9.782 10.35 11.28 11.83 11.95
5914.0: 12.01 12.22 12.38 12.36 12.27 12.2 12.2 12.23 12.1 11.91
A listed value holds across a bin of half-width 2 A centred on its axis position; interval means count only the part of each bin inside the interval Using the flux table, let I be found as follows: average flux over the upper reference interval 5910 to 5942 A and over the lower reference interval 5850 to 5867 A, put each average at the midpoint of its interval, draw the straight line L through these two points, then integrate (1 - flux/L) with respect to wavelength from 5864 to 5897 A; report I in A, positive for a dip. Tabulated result 2.5 A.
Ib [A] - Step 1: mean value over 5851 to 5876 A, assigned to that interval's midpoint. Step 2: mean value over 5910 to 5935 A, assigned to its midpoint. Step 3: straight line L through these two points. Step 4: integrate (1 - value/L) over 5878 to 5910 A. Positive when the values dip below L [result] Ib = 3.3 A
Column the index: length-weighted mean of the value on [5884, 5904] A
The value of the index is 10.5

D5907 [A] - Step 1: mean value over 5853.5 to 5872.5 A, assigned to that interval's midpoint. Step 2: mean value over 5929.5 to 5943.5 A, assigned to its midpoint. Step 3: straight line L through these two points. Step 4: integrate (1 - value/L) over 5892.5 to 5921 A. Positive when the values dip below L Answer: 1.9 A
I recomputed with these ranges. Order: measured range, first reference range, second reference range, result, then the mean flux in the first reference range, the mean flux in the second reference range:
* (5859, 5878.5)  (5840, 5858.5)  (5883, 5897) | -1.07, 12.7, 10.4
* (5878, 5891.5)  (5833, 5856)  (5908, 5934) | 1.56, 12.9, 12.2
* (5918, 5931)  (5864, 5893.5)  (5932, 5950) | -0.36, 11.5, 12.2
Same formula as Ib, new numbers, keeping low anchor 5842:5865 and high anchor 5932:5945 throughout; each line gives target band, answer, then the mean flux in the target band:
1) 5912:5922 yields 0.1 A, 12.2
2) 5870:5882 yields 0.4 A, 12.1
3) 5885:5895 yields 1.7 A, 10.2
